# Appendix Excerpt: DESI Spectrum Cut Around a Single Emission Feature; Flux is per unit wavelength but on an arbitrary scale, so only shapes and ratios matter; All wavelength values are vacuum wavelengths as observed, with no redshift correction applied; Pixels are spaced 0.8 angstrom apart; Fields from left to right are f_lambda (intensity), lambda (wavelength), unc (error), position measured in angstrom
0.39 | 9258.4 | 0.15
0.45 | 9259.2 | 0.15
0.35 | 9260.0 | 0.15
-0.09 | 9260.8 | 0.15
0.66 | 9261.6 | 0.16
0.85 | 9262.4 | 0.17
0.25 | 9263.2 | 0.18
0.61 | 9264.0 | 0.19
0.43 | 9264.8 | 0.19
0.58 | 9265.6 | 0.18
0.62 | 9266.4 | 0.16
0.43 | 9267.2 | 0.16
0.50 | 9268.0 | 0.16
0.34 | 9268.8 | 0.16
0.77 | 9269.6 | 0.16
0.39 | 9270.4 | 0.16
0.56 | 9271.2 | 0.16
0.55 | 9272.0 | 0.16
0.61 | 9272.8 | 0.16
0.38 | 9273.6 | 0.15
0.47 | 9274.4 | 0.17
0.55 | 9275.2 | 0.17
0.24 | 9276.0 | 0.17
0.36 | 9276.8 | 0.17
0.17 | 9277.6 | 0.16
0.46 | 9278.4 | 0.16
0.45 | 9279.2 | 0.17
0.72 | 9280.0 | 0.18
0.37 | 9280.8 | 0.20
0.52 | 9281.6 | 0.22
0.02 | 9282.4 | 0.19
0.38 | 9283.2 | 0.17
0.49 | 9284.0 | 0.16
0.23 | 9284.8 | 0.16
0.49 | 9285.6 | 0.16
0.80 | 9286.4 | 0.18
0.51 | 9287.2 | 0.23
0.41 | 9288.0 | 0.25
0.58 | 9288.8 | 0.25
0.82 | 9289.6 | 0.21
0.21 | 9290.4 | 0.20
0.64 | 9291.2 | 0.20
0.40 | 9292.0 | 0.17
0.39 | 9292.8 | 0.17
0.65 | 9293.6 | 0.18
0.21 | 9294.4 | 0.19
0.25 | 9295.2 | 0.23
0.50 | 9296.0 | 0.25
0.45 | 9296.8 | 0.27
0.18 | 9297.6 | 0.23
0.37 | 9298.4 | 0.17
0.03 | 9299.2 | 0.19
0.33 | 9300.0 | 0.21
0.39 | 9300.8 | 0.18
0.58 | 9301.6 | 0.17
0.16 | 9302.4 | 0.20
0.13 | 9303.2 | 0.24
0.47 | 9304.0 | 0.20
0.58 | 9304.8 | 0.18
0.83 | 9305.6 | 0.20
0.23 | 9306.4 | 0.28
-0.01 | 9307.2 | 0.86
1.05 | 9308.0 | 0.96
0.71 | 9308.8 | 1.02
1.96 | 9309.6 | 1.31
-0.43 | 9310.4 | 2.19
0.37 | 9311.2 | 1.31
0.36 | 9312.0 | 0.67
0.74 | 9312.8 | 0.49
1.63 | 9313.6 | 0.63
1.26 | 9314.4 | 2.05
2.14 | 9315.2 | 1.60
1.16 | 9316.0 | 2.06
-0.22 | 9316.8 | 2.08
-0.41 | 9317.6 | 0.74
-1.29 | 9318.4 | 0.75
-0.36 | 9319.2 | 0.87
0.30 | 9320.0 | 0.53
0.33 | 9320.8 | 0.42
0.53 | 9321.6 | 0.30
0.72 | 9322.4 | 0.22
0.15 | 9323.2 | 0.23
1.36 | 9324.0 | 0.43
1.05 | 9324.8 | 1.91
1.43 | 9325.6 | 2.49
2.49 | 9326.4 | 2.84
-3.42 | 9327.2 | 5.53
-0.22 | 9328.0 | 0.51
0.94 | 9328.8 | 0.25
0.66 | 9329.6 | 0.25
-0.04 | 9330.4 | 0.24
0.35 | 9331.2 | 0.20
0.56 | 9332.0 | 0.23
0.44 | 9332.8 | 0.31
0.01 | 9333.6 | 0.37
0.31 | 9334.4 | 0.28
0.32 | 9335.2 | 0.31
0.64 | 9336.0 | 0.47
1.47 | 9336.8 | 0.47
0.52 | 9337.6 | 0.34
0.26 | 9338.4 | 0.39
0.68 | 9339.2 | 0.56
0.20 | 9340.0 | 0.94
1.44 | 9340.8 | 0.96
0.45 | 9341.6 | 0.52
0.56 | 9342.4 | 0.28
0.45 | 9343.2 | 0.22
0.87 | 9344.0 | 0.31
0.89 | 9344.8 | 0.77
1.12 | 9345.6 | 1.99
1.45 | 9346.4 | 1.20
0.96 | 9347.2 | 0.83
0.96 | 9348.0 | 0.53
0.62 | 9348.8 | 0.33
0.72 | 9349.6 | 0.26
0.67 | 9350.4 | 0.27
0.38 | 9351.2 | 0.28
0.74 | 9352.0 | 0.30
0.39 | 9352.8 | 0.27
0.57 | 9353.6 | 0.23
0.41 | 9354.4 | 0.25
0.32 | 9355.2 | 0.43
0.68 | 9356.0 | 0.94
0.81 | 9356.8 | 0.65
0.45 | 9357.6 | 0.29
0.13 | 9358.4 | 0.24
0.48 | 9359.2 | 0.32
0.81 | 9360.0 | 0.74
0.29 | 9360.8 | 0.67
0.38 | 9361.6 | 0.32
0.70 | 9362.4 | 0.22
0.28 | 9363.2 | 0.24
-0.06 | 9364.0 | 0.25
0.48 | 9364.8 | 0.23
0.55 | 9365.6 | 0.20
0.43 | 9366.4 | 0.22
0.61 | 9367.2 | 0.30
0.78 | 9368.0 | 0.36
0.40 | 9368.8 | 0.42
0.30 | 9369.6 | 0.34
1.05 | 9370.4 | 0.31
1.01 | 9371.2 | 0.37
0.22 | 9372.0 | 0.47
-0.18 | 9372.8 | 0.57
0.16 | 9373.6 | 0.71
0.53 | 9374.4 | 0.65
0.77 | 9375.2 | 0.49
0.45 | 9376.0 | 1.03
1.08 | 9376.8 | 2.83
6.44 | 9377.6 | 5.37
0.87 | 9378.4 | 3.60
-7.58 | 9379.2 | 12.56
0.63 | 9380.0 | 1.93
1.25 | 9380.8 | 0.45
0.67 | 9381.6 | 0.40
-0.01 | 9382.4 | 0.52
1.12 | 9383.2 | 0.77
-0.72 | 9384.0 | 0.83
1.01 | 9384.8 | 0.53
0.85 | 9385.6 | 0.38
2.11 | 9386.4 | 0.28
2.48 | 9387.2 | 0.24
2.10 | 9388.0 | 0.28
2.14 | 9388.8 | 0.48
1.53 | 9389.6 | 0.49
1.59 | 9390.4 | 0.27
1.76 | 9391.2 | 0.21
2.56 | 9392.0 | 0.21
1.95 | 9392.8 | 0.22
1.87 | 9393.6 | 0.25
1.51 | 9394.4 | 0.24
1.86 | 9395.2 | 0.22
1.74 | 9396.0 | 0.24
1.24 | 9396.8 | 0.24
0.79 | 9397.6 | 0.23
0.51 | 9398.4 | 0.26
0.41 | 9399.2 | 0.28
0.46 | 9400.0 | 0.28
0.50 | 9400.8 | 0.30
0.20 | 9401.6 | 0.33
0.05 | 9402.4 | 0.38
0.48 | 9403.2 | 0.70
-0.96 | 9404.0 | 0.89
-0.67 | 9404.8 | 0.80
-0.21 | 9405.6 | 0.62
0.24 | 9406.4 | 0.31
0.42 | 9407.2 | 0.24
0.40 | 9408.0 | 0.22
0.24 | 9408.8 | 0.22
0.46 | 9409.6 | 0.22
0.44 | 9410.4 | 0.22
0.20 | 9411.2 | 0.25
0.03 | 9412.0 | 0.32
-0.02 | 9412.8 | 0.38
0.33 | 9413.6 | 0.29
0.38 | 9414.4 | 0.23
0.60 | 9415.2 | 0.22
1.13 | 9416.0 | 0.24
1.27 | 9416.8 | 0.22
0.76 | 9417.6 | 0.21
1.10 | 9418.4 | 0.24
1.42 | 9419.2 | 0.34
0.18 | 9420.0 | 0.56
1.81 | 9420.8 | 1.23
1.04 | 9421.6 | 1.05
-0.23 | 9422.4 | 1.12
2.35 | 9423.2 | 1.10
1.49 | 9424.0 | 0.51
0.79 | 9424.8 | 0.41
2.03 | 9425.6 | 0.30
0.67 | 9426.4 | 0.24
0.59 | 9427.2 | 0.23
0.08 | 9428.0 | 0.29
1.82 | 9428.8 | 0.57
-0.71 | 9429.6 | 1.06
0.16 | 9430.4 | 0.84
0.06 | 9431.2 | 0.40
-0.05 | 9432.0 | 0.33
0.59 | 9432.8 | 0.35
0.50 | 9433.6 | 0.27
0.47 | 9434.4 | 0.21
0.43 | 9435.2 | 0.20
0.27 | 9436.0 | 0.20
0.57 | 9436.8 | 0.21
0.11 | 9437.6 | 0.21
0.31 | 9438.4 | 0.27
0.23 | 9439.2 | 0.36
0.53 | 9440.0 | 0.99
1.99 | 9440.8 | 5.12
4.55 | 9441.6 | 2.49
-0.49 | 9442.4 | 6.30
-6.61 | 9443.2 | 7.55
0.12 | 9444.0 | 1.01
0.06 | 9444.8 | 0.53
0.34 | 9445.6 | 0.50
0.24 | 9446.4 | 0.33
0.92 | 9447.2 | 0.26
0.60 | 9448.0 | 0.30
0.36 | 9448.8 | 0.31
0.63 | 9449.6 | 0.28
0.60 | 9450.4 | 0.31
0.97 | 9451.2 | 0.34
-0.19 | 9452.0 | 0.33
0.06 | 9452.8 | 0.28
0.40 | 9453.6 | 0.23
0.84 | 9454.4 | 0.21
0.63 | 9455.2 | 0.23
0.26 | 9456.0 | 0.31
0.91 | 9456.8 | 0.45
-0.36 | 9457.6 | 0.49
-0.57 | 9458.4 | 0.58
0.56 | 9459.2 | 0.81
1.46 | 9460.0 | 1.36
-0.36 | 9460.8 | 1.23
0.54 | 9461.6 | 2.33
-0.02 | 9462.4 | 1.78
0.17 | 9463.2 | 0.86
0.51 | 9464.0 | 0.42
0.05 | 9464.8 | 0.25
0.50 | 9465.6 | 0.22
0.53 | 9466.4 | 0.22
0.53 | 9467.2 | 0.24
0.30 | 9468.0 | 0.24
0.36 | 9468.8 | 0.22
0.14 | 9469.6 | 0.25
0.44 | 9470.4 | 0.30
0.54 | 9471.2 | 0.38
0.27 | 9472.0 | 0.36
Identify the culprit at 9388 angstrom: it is H-alpha 6563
